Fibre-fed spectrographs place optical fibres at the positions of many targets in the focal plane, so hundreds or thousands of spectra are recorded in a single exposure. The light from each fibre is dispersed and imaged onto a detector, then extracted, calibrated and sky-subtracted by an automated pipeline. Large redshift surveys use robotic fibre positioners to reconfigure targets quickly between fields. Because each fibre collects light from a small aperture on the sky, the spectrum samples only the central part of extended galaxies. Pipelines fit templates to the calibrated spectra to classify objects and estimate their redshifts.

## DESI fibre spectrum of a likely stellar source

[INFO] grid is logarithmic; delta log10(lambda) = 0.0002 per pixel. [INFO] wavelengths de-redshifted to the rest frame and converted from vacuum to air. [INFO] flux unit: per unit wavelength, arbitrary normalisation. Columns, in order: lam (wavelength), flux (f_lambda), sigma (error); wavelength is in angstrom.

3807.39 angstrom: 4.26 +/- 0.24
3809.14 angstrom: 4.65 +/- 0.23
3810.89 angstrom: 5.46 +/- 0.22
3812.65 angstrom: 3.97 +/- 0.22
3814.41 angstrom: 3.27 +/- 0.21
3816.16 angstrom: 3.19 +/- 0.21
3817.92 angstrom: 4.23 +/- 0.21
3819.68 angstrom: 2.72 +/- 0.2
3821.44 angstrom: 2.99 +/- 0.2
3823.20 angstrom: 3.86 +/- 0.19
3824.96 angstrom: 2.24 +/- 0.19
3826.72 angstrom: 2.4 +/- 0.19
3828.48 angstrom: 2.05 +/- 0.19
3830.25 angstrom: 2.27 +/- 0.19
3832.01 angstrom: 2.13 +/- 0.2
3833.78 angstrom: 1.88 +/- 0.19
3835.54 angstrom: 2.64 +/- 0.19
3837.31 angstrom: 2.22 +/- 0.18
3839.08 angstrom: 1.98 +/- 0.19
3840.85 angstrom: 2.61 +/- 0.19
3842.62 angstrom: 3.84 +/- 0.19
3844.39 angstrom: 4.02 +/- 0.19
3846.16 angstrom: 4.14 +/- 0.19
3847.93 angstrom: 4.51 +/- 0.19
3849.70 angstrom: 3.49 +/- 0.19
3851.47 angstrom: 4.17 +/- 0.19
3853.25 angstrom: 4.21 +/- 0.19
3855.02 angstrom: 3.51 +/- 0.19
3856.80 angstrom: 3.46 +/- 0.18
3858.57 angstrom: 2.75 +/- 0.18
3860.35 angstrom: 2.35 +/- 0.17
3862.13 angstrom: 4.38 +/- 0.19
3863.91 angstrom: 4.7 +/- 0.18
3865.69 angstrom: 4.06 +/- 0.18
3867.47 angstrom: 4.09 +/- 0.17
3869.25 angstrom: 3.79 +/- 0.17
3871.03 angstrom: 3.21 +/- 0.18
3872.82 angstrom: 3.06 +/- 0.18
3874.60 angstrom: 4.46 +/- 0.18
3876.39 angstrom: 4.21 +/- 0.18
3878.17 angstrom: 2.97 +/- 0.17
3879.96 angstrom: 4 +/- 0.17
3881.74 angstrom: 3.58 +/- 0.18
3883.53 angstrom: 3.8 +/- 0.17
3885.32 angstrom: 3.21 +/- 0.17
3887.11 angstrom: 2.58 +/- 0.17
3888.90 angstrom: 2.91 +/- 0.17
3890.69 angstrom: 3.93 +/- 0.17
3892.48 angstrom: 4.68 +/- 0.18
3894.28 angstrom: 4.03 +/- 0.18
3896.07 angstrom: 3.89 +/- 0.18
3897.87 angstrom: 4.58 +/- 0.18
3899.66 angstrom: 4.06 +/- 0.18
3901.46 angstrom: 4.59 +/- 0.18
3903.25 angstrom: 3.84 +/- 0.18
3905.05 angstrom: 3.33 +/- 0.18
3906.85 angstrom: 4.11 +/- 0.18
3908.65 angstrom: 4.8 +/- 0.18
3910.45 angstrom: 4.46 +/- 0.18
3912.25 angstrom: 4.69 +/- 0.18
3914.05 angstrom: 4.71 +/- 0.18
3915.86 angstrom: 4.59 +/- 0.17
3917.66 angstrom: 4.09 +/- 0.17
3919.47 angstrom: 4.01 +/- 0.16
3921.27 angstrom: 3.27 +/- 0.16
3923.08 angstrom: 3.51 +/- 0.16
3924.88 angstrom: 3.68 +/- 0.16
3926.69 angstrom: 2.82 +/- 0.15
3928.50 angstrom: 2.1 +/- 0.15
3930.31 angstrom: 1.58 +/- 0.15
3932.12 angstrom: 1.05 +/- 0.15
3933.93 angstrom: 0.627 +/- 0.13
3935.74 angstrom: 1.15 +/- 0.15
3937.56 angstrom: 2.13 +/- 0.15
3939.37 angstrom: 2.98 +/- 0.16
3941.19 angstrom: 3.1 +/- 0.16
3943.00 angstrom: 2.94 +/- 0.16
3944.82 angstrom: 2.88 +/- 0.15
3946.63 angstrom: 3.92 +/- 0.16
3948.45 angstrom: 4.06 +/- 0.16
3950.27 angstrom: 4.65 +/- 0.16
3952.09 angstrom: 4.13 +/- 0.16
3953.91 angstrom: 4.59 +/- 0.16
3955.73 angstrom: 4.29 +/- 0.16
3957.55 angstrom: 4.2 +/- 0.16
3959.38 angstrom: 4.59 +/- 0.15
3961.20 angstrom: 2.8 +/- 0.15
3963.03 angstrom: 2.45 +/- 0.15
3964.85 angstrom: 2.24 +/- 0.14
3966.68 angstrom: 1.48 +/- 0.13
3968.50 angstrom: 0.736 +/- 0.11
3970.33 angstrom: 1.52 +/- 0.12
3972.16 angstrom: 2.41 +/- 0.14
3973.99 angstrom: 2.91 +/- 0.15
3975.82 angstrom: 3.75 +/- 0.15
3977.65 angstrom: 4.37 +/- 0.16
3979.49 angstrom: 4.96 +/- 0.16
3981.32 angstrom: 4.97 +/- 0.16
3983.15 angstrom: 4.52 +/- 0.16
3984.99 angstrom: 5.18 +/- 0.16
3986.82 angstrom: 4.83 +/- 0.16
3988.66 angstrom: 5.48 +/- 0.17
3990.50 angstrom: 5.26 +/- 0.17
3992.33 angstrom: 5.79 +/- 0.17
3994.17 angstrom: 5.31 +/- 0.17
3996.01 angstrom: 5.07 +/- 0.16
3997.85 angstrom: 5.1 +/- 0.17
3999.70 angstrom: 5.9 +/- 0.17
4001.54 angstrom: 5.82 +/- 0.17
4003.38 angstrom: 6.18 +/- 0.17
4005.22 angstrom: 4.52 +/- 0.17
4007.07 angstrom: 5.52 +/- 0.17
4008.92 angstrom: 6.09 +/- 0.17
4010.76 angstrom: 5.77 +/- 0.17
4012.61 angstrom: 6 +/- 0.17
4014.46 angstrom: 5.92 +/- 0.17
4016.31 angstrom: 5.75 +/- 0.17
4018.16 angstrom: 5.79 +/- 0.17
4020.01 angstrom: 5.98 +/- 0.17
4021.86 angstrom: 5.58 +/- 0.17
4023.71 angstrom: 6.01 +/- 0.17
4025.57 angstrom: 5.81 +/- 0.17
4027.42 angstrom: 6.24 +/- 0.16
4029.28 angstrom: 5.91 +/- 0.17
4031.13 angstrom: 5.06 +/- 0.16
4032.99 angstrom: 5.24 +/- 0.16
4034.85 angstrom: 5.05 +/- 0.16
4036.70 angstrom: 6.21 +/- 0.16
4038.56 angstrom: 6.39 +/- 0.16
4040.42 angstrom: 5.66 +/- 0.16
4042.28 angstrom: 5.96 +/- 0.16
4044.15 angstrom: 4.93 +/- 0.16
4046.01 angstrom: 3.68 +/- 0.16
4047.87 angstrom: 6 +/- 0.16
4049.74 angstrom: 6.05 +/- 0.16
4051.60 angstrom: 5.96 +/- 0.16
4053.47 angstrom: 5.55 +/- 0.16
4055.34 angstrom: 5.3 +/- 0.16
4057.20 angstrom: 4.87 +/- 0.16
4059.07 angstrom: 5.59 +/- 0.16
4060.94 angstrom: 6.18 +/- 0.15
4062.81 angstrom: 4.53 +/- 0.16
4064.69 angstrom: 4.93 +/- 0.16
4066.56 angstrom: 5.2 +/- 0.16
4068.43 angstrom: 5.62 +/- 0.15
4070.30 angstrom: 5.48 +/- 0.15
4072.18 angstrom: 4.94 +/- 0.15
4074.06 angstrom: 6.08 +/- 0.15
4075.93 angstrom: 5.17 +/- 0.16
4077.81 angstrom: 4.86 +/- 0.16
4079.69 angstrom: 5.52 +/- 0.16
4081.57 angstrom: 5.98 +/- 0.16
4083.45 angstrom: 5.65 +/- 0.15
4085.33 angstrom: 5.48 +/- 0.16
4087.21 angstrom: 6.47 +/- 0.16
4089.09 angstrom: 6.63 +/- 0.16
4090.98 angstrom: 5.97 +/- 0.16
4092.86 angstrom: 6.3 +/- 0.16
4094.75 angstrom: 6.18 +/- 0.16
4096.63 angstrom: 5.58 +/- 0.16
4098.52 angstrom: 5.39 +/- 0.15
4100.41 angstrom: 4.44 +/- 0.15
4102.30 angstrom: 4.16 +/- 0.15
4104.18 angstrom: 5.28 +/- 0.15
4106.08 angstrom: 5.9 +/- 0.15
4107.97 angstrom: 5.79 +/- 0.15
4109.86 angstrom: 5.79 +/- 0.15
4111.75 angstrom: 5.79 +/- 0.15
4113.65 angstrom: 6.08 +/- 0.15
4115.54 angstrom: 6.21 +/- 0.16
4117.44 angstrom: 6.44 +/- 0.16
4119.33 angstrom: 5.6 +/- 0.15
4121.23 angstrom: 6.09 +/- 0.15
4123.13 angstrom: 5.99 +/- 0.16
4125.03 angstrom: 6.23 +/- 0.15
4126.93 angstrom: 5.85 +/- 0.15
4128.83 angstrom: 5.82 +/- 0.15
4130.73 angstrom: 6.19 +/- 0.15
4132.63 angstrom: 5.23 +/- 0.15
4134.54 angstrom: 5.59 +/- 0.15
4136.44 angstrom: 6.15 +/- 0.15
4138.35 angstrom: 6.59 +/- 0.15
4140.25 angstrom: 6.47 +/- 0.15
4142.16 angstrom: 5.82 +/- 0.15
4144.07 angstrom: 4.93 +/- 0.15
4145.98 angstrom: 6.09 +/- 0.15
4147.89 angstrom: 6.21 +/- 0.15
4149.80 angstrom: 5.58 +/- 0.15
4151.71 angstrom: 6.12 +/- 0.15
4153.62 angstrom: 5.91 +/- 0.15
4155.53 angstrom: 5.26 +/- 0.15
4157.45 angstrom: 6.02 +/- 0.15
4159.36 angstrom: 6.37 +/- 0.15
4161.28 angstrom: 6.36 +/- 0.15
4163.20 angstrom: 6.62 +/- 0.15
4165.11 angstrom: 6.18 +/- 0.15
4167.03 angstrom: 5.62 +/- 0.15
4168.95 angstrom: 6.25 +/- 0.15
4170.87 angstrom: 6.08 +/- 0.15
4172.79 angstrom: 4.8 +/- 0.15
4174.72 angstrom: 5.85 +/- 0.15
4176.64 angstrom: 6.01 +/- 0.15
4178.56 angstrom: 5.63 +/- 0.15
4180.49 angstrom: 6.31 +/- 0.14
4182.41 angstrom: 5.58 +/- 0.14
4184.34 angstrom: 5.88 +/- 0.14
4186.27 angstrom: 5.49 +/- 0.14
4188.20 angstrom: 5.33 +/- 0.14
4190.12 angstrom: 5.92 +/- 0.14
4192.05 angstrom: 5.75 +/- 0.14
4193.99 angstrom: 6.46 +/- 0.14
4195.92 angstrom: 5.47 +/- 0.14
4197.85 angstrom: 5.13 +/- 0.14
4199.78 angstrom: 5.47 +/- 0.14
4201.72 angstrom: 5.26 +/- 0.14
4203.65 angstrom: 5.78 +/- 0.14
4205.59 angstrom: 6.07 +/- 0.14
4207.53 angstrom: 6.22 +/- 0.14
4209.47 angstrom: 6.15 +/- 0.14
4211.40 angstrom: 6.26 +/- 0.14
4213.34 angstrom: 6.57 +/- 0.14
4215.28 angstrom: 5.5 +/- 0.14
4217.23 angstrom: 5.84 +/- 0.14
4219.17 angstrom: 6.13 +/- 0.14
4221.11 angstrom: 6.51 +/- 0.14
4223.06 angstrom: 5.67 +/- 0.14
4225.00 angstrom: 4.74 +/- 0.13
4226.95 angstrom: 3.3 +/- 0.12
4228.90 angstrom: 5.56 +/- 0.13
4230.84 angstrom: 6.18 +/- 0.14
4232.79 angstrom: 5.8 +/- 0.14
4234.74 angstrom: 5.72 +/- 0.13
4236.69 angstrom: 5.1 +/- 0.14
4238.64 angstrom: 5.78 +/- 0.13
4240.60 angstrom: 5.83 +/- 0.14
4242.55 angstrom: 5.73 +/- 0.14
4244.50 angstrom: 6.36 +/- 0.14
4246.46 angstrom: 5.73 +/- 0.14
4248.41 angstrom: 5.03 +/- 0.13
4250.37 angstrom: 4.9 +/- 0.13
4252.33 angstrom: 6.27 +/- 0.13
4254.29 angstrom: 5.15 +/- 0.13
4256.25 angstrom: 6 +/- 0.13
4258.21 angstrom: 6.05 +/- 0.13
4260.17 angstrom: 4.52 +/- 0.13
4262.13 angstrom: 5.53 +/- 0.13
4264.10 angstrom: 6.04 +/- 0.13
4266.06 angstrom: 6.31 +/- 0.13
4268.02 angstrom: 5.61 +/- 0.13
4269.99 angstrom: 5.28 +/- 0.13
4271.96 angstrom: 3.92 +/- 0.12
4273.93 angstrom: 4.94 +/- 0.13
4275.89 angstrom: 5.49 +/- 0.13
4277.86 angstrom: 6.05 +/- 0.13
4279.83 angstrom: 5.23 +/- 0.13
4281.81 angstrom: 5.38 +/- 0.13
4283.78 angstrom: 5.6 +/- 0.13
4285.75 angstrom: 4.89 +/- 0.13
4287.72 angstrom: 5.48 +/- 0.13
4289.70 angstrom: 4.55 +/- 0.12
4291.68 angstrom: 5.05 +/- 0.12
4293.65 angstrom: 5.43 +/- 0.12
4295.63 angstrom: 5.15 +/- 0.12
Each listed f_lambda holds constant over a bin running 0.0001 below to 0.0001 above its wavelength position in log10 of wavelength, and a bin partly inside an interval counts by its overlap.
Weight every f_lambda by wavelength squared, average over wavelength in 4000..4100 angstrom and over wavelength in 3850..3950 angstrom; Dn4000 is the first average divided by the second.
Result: 1.72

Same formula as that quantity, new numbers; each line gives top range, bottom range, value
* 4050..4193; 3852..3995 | 1.75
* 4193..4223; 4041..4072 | 1.19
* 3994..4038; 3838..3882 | 1.68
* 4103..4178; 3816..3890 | 2.06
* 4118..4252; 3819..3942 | 2.01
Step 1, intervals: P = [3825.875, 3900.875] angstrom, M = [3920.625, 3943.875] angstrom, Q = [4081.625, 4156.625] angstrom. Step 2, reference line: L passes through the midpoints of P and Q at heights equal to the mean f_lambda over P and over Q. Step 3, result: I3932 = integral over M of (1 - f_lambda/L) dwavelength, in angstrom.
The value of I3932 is 9.8 angstrom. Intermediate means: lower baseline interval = 3.46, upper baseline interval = 5.83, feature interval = 2.37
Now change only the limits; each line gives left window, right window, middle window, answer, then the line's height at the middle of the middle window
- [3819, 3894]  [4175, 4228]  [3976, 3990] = -2.11 angstrom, 4.22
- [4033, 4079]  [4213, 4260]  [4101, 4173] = -4.95 angstrom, 5.51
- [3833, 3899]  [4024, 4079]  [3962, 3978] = 7.86 angstrom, 4.64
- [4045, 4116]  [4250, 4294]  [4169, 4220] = -3.45 angstrom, 5.45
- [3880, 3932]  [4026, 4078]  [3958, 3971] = 6.09 angstrom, 4.42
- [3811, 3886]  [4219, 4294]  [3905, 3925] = -2.40 angstrom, 3.71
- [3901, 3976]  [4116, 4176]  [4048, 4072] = -3.14 angstrom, 4.82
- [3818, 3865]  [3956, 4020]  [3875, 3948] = 6.48 angstrom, 3.81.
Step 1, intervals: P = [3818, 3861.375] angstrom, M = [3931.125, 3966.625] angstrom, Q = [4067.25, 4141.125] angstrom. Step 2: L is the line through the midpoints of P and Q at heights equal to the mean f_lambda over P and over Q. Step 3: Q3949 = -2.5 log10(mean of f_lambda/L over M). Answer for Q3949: 0.34 mag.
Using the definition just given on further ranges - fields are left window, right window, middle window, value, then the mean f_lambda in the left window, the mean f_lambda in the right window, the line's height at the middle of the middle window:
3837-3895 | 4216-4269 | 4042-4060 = -0.17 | 3.62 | 5.61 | 4.59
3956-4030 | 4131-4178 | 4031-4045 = -0.11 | 4.72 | 5.92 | 5.05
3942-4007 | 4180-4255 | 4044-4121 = -0.15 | 4.13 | 5.69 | 4.82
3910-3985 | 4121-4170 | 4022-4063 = -0.22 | 3.28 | 5.98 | 4.58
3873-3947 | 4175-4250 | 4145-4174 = -0.12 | 3.45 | 5.71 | 5.32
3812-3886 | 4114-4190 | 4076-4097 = -0.09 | 3.35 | 5.92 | 5.36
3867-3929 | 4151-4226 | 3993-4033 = -0.22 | 3.83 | 5.86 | 4.63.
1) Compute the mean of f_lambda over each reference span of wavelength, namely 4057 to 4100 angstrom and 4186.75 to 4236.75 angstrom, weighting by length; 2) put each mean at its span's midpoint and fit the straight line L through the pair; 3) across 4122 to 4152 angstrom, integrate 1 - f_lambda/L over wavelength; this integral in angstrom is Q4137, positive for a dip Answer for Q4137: -1.5 angstrom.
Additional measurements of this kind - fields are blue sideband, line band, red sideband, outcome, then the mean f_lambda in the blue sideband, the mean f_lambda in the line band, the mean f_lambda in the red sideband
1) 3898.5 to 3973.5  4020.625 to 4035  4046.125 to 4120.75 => -2.88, 3.25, 5.65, 5.6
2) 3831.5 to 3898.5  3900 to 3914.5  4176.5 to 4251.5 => -1.91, 3.53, 4.3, 5.69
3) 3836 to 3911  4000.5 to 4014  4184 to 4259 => -3.71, 3.72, 5.71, 5.69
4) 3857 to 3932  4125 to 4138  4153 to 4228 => -1.21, 3.71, 5.87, 5.79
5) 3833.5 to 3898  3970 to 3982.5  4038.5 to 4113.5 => 2.54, 3.57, 3.67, 5.53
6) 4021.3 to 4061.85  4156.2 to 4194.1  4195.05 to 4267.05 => -1.75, 5.6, 5.91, 5.67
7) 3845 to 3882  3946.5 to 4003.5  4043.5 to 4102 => 6.75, 3.77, 4.15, 5.49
